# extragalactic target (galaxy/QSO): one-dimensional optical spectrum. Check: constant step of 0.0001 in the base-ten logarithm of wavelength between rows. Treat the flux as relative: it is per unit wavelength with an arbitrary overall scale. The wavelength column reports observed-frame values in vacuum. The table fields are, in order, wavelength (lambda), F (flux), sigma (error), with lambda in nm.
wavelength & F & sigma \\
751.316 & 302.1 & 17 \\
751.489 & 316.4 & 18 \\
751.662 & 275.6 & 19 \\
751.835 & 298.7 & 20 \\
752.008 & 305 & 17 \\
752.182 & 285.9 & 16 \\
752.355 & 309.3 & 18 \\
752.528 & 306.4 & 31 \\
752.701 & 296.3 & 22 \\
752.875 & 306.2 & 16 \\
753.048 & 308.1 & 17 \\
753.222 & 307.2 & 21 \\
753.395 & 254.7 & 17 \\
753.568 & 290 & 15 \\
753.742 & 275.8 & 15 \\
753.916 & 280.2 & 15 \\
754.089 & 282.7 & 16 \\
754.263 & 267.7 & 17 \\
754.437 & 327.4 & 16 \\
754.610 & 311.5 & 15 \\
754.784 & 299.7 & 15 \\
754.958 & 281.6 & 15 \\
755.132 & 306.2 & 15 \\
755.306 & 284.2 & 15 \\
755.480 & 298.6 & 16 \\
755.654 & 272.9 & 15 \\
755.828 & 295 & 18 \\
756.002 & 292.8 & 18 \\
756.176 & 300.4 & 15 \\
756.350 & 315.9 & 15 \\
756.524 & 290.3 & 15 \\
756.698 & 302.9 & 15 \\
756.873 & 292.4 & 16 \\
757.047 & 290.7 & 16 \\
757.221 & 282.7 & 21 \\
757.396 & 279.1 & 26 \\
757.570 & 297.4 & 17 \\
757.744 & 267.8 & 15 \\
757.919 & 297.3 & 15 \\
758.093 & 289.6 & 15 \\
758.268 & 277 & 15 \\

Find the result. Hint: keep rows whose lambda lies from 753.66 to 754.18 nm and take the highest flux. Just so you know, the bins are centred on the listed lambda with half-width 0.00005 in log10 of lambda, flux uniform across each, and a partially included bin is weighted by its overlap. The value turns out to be 282.7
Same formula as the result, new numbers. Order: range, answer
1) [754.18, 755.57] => 327.4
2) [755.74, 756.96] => 315.9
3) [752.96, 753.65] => 308.1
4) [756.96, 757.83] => 297.4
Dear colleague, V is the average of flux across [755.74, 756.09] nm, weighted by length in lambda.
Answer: 294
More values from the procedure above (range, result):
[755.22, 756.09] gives 289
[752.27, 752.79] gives 304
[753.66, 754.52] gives 286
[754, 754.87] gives 298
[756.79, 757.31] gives 289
